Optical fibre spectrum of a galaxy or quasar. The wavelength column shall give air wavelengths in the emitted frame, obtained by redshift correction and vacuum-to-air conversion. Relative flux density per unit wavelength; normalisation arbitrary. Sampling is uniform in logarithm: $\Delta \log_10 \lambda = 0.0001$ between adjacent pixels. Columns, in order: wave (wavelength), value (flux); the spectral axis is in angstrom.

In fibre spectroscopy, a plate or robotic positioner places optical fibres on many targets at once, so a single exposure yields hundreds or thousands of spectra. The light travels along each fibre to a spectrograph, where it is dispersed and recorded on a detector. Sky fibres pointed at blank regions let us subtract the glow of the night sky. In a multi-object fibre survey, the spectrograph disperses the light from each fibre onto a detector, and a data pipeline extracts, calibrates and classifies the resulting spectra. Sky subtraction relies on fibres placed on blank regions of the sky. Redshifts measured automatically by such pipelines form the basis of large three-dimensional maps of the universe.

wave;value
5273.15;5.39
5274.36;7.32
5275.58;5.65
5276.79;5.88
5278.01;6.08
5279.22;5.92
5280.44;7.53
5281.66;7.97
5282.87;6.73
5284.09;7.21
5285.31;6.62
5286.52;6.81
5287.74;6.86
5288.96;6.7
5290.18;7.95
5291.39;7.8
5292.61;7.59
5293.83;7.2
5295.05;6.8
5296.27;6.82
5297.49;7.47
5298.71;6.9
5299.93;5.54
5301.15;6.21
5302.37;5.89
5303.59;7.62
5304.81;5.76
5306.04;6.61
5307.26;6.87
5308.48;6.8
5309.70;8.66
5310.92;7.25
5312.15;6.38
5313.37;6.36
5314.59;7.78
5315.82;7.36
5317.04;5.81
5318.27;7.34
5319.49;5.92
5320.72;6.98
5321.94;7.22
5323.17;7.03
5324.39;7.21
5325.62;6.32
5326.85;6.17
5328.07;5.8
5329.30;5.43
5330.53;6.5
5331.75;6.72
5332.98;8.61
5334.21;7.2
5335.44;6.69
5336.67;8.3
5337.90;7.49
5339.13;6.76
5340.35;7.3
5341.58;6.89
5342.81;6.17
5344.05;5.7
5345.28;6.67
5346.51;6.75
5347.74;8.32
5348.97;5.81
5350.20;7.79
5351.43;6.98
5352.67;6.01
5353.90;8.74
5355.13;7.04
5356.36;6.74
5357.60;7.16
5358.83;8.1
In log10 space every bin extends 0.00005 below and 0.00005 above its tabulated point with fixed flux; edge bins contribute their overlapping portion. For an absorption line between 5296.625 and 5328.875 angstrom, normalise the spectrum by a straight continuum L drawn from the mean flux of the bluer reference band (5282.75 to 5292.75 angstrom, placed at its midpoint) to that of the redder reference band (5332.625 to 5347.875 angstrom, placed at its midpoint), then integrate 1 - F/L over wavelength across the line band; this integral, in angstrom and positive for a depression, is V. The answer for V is 1.71 angstrom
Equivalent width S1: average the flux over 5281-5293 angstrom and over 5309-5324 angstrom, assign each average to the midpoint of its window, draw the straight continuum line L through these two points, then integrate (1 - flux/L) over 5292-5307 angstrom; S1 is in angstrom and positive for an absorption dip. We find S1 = 0.9 angstrom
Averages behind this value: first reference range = 7.22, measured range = 6.7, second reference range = 7.01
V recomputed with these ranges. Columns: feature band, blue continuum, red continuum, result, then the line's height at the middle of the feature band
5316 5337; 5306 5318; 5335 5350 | 0.6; 6.98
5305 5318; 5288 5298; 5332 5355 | 0.5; 7.21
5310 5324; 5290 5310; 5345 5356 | 0.2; 6.99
